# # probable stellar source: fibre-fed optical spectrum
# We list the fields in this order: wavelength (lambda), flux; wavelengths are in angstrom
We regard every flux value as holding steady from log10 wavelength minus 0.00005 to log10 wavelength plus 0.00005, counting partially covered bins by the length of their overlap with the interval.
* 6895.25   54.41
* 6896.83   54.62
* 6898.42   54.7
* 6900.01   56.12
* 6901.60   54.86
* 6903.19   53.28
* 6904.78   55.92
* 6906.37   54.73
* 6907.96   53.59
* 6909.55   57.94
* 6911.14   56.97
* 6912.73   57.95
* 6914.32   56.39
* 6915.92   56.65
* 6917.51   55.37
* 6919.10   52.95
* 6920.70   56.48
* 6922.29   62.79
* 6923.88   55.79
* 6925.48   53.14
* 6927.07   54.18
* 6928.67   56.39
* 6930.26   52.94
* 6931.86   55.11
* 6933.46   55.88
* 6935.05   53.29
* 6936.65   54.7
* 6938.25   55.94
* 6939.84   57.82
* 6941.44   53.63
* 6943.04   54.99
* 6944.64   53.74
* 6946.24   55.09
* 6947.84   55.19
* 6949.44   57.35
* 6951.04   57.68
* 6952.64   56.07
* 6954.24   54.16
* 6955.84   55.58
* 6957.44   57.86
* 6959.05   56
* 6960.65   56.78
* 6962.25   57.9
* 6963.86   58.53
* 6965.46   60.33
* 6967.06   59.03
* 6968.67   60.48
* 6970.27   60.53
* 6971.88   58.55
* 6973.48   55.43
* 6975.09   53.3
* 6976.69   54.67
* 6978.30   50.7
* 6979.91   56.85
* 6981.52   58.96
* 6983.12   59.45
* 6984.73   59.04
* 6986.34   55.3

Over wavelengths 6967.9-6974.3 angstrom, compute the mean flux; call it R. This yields 58.7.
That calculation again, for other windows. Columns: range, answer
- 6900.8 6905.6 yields 54.7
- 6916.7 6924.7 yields 56.7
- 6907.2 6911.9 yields 56.2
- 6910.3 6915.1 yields 57.2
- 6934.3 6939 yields 54.6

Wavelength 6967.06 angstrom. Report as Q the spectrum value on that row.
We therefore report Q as 59.03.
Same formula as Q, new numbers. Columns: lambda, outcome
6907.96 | 53.59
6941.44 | 53.63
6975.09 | 53.3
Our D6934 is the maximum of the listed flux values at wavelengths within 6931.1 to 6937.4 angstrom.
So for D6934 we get 55.88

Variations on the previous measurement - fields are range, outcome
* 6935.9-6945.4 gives 57.82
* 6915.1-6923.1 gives 62.79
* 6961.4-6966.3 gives 60.33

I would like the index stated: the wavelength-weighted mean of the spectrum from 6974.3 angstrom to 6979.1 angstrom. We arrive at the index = 52.9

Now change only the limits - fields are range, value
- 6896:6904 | 54.7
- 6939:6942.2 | 55.9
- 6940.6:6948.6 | 54.5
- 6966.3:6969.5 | 59.8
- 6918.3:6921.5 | 54.7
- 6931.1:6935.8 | 54.8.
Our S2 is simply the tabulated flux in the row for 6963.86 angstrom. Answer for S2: 58.53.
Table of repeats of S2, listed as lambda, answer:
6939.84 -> 57.82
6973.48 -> 55.43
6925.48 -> 53.14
